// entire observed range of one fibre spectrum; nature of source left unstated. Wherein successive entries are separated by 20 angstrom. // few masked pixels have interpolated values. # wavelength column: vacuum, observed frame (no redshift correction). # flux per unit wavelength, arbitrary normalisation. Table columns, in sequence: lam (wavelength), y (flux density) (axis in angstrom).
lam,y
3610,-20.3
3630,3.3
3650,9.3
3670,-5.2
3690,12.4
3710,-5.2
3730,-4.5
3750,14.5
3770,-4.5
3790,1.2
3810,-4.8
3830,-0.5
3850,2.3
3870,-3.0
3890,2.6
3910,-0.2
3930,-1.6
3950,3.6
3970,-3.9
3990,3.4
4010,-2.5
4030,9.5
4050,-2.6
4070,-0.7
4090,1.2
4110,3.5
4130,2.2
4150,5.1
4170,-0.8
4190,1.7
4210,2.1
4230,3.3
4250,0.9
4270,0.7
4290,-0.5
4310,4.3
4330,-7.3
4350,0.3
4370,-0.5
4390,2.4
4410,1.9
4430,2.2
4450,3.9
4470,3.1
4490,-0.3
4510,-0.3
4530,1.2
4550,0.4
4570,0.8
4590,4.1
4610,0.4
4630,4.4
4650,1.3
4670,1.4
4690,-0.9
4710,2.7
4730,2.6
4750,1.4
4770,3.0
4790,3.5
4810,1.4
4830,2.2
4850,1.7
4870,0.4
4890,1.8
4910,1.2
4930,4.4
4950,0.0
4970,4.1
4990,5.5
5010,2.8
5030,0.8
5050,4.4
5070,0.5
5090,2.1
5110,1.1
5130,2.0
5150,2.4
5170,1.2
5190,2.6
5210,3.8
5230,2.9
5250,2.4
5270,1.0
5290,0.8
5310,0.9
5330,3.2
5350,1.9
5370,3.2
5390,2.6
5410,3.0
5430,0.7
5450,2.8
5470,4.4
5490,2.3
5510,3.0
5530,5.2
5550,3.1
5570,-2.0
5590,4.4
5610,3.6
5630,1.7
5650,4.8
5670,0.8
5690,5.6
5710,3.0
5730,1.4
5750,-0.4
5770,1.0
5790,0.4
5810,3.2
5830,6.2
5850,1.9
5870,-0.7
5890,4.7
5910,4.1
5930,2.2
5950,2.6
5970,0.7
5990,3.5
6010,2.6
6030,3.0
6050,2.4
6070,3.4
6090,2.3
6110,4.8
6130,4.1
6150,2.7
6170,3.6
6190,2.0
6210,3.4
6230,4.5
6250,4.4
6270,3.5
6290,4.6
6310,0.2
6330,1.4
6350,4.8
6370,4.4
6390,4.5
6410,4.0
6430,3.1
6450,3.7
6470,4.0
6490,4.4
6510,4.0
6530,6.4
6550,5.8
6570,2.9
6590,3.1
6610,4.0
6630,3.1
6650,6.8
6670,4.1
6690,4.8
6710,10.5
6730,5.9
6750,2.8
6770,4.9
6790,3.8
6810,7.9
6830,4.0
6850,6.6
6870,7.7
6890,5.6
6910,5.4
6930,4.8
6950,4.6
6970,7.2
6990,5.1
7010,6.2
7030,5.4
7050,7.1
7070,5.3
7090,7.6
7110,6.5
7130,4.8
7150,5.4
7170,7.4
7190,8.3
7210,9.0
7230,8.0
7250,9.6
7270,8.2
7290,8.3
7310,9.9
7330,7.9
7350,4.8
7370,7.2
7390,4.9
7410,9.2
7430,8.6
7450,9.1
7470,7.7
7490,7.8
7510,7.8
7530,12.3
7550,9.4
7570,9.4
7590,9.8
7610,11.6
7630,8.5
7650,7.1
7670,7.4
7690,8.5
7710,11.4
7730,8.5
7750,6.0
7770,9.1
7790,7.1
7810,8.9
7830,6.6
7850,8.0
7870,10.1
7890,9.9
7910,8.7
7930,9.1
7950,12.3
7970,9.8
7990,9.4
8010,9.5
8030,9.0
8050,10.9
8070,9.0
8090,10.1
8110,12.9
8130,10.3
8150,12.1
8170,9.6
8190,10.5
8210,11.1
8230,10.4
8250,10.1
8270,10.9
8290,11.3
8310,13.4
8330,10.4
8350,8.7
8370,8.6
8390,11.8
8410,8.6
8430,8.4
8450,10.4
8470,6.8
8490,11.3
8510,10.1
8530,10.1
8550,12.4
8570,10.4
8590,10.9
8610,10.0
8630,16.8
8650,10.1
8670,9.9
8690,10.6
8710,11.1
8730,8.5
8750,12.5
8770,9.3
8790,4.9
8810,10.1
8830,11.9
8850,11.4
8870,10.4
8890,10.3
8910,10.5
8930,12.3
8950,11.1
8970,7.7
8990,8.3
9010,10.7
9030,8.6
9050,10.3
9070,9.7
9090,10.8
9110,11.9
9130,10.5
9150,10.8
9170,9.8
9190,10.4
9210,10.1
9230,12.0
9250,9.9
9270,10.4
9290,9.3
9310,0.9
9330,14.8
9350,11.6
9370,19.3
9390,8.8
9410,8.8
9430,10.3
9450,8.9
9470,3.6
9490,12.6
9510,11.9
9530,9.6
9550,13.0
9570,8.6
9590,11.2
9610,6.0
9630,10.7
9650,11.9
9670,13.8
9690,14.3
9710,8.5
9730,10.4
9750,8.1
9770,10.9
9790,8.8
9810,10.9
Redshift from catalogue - 0.799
